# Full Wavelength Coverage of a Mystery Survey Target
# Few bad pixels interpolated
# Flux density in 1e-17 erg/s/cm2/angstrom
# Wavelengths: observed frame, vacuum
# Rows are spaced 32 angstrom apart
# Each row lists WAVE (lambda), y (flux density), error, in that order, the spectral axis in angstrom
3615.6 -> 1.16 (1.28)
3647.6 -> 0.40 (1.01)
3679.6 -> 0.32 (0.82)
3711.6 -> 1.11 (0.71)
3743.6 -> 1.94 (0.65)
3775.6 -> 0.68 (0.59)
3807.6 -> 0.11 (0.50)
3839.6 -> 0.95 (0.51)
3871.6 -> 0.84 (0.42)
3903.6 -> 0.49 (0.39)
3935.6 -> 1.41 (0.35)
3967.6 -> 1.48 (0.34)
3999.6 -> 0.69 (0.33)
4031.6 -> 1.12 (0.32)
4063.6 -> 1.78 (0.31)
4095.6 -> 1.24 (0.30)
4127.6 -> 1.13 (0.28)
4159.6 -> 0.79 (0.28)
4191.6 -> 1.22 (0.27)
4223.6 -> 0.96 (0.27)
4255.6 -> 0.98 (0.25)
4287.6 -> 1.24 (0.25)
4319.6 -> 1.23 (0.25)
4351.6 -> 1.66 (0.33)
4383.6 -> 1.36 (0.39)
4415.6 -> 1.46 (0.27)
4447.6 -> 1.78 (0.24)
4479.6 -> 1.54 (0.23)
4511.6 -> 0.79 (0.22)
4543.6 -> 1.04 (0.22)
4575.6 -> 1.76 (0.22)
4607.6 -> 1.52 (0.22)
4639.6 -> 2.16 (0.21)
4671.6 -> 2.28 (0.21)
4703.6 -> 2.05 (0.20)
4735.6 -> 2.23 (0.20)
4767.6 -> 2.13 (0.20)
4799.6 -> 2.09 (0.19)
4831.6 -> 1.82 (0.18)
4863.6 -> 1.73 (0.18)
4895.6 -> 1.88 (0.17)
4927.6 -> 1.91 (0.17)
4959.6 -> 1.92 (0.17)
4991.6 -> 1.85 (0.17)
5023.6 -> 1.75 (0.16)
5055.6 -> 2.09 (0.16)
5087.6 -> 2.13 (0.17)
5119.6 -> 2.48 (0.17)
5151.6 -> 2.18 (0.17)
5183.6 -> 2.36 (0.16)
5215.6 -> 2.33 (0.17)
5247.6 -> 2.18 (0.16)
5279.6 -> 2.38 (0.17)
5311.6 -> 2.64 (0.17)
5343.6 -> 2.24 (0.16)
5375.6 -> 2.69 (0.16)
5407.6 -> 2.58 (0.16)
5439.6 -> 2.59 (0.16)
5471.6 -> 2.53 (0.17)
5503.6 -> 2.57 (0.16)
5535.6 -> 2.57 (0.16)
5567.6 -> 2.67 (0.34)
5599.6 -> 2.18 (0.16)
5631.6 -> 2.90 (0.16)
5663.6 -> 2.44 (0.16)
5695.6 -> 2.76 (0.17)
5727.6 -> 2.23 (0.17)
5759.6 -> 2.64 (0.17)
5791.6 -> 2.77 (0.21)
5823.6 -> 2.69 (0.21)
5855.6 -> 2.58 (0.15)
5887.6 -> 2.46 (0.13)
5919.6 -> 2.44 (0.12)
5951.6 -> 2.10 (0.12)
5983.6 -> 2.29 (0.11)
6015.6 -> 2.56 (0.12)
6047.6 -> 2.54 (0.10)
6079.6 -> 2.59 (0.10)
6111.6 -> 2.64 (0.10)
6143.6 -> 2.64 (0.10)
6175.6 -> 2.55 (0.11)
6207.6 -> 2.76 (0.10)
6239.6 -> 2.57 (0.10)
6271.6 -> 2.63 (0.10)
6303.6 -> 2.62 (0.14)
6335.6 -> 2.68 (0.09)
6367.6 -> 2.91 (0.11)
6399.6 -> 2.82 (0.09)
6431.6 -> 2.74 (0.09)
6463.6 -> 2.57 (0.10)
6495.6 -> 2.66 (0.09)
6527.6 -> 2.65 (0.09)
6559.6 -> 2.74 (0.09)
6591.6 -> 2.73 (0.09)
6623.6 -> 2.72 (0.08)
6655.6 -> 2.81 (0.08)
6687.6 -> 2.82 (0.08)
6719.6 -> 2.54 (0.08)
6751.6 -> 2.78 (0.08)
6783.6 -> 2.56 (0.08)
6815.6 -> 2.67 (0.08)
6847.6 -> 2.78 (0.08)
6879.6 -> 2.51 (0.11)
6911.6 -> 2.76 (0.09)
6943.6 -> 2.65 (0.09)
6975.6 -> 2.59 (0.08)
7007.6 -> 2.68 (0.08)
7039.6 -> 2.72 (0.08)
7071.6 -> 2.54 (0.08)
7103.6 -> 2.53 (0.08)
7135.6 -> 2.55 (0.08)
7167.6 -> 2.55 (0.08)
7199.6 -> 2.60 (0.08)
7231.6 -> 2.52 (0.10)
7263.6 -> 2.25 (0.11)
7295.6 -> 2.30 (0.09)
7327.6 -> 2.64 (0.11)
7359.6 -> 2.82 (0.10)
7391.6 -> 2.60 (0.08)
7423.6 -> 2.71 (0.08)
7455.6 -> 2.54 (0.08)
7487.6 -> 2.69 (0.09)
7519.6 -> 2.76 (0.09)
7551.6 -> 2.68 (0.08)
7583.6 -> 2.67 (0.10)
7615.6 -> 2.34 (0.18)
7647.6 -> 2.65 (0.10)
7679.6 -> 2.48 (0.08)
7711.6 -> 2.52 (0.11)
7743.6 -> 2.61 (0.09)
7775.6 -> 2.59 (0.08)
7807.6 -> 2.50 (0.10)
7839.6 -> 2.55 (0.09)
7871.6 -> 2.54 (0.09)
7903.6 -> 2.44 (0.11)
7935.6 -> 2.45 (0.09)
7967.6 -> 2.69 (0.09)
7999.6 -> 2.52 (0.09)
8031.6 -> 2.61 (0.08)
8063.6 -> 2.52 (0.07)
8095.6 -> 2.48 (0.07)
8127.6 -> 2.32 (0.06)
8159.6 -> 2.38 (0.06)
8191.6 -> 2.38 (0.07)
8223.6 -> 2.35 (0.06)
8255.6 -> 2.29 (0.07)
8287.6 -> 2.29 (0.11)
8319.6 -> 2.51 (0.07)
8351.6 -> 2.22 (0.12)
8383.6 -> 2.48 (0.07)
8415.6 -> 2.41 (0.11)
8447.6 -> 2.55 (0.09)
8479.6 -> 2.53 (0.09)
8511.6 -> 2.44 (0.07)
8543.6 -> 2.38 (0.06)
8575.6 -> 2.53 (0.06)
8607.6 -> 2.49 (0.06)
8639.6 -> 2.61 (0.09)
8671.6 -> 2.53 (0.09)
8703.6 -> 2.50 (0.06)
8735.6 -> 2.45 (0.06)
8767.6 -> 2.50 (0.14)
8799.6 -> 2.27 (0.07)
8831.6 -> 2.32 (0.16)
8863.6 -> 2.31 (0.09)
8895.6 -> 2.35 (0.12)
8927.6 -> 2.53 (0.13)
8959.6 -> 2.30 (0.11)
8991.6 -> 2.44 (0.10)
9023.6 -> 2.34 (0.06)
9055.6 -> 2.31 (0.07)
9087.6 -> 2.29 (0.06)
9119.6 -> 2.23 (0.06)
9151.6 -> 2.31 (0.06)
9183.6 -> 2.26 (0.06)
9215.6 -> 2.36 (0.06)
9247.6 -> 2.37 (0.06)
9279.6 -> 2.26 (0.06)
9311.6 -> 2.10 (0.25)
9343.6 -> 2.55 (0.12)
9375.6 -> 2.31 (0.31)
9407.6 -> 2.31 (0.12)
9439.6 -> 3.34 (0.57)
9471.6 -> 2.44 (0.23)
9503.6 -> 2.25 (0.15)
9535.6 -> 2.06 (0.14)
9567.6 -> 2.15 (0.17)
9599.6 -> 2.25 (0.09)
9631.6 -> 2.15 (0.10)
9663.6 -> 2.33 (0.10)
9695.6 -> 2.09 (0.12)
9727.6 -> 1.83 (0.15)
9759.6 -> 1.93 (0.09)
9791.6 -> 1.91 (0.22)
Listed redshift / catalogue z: 0.147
